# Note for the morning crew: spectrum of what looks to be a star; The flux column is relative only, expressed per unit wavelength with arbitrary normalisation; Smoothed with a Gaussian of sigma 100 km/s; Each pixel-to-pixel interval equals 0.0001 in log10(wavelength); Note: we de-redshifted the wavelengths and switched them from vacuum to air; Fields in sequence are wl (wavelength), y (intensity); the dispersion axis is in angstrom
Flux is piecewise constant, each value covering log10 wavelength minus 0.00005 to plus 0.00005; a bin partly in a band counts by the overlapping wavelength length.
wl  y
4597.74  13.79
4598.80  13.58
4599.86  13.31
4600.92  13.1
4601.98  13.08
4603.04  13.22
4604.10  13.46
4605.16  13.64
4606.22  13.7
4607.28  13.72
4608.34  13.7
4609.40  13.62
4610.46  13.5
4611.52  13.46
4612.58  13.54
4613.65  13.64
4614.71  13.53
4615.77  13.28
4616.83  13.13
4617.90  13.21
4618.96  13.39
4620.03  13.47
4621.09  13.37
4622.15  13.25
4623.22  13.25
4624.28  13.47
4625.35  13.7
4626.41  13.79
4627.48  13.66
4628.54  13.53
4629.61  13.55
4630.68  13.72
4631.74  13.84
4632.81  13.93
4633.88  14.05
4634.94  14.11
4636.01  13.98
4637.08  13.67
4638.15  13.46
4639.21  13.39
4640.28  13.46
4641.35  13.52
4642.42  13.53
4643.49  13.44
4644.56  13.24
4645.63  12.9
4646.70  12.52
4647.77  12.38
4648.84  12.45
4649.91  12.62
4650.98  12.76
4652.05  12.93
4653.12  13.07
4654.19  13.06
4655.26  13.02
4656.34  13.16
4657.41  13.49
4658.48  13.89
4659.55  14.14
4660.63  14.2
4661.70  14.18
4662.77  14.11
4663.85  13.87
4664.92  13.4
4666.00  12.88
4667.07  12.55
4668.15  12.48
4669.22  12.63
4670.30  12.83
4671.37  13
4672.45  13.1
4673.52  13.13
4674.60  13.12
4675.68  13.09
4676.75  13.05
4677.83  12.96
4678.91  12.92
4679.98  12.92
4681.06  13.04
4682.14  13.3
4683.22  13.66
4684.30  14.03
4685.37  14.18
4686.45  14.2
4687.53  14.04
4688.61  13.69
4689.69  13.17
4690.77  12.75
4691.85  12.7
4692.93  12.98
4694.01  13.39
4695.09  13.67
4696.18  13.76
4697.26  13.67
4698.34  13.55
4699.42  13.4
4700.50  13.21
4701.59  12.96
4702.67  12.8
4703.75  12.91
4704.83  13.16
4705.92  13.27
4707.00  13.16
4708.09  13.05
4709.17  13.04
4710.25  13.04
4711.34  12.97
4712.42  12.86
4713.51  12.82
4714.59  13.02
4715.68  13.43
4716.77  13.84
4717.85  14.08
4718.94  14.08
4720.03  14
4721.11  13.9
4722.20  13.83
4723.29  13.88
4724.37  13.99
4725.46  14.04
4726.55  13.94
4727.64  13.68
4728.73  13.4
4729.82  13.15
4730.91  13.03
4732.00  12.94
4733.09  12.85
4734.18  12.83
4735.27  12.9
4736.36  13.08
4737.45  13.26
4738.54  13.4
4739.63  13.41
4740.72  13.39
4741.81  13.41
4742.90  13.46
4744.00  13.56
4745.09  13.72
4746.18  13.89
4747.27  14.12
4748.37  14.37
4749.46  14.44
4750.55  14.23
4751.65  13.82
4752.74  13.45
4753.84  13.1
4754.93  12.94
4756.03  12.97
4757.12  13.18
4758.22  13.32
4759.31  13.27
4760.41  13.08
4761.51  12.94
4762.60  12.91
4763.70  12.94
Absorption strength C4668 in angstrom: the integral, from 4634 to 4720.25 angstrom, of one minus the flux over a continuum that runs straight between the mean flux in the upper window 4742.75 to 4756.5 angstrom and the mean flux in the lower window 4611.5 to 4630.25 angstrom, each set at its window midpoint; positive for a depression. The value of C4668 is 1.70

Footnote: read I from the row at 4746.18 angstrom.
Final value 13.89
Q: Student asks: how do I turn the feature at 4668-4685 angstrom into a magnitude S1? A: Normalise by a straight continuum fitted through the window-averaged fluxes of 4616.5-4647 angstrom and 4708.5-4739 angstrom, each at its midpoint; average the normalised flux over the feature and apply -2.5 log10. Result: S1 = 0.03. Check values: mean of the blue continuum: 13.5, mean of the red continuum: 13.4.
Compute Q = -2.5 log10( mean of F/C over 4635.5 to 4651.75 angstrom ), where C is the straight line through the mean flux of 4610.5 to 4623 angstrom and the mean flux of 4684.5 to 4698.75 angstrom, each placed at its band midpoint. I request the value 0.02 mag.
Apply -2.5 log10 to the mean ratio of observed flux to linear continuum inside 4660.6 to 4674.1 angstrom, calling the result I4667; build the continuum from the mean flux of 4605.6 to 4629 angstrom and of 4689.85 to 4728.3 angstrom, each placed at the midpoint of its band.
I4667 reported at 0.02 mag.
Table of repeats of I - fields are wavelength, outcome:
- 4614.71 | 13.53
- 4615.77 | 13.28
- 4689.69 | 13.17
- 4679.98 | 12.92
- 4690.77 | 12.75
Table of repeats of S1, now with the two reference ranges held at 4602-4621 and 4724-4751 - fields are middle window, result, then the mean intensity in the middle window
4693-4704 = 0.02 mag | 13.3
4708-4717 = 0.03 mag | 13.1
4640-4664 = 0.02 mag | 13.3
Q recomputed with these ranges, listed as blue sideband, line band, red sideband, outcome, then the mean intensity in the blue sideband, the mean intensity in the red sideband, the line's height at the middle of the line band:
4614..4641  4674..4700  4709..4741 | 0.01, 13.6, 13.4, 13.5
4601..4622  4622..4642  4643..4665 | -0.02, 13.4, 13.3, 13.4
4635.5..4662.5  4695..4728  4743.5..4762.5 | 0.00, 13.3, 13.5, 13.4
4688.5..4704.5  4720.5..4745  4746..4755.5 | 0.01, 13.2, 13.8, 13.6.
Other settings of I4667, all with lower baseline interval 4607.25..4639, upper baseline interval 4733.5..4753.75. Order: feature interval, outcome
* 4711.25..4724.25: 0.00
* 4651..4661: 0.02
